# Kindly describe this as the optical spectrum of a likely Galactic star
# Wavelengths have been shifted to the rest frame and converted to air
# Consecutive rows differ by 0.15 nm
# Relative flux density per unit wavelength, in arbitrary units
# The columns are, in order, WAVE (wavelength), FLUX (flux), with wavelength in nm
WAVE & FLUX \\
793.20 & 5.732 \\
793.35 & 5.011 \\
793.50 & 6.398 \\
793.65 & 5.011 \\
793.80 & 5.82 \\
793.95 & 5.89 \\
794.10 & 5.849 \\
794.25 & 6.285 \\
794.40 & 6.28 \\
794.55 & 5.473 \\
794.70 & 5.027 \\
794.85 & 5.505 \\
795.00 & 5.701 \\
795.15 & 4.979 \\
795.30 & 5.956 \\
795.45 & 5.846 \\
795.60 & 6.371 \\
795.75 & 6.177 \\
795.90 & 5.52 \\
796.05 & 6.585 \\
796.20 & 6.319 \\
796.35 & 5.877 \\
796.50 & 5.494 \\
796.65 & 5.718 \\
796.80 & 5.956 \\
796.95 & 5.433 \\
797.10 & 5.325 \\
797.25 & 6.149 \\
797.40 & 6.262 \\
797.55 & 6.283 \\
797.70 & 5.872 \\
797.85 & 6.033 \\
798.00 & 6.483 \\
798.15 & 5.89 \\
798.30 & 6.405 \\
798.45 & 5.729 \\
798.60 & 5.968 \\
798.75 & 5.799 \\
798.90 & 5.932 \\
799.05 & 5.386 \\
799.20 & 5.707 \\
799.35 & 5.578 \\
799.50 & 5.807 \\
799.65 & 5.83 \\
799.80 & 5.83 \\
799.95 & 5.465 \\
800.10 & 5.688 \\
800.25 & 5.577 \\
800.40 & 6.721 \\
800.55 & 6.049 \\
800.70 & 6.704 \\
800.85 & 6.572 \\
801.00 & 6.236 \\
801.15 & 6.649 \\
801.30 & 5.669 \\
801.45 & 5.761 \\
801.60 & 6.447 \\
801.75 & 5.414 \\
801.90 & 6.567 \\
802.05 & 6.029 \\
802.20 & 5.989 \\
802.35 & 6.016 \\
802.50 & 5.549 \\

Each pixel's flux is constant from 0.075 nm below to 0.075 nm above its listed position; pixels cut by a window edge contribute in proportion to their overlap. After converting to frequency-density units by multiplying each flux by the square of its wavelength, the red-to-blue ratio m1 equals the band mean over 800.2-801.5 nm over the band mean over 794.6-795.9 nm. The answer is 1.1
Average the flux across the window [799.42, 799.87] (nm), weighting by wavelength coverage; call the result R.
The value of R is 5.82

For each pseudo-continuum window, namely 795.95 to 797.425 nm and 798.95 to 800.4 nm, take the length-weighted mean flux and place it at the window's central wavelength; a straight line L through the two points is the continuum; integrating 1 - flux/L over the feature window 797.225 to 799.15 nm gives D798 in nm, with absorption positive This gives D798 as -0.068 nm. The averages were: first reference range 5.89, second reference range 5.71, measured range 6.01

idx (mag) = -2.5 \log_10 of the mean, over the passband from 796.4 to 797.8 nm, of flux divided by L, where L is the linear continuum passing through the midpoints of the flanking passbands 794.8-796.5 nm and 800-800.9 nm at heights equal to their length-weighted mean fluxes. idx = 0.03 mag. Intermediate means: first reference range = 5.88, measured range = 5.84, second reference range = 6.19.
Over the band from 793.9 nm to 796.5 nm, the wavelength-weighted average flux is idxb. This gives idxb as 5.85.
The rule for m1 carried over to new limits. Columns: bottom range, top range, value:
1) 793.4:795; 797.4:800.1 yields 1.04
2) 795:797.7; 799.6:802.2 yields 1.04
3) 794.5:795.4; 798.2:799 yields 1.10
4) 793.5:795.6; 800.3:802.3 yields 1.10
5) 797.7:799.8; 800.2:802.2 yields 1.06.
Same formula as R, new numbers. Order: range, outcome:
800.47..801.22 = 6.44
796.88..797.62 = 5.89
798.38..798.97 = 5.86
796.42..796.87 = 5.72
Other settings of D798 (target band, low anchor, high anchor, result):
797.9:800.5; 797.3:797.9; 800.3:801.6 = 0.14 nm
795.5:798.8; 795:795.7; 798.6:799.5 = -0.13 nm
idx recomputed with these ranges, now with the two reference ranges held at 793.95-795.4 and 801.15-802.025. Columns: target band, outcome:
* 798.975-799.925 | 0.047 mag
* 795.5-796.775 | -0.045 mag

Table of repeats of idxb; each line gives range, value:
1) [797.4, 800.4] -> 5.89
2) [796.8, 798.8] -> 5.97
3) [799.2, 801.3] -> 6.03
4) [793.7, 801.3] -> 5.91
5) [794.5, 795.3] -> 5.39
